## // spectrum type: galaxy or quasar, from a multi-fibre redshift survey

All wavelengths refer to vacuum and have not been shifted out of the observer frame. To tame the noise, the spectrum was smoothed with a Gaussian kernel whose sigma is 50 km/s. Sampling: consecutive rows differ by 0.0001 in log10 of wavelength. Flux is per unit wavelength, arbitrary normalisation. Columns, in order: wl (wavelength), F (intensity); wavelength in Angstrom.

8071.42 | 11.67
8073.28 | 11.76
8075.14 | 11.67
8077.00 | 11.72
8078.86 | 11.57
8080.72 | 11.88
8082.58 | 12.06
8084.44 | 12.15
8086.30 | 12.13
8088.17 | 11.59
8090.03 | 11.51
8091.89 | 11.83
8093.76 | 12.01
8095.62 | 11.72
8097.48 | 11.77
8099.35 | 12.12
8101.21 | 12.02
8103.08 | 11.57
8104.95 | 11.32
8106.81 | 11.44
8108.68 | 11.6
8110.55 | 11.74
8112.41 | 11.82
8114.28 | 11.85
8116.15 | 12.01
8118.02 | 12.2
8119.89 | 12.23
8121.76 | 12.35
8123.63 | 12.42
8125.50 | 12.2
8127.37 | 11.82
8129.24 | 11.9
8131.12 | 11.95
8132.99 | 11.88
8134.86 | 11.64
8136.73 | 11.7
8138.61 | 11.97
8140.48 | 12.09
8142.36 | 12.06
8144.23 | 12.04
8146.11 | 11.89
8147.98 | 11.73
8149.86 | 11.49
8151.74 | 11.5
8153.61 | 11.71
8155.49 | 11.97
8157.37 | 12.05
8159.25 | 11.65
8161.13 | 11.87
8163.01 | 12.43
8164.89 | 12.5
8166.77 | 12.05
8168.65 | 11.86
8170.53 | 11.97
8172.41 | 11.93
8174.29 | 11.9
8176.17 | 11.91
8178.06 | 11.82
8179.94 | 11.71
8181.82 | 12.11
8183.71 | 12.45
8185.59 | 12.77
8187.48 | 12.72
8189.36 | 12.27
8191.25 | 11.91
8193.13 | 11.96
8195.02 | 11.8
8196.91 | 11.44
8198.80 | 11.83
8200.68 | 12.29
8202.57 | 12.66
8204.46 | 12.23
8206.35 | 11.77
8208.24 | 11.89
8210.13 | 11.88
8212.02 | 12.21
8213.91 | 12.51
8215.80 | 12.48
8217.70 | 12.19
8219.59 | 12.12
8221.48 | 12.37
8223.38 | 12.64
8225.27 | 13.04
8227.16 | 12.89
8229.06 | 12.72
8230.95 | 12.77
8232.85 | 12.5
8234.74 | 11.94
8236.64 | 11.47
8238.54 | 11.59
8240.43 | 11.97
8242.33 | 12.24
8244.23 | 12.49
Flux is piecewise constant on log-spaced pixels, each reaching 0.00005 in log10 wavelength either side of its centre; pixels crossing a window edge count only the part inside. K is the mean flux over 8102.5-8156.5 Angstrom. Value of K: 11.9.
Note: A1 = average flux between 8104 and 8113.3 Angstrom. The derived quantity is 11.6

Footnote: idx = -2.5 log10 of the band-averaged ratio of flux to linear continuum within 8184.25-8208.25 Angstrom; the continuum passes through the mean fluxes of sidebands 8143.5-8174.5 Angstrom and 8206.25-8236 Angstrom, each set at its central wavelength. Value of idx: 0.005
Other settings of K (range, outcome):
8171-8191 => 12.1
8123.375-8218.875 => 12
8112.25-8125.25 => 12.1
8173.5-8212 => 12.1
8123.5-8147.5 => 11.9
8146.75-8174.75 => 11.9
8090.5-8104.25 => 11.8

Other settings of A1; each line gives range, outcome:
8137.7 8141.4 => 12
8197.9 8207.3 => 12.2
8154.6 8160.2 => 11.9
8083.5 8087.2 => 12.1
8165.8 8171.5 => 12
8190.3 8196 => 11.9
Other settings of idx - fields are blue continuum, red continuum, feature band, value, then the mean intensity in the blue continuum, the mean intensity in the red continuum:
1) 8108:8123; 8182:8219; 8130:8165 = 0.02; 12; 12.2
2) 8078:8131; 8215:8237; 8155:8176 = 0.01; 11.9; 12.5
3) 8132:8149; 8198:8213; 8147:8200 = 0.00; 11.9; 12.1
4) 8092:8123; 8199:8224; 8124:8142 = 0.00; 11.9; 12.2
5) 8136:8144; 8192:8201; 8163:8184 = -0.01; 12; 11.8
